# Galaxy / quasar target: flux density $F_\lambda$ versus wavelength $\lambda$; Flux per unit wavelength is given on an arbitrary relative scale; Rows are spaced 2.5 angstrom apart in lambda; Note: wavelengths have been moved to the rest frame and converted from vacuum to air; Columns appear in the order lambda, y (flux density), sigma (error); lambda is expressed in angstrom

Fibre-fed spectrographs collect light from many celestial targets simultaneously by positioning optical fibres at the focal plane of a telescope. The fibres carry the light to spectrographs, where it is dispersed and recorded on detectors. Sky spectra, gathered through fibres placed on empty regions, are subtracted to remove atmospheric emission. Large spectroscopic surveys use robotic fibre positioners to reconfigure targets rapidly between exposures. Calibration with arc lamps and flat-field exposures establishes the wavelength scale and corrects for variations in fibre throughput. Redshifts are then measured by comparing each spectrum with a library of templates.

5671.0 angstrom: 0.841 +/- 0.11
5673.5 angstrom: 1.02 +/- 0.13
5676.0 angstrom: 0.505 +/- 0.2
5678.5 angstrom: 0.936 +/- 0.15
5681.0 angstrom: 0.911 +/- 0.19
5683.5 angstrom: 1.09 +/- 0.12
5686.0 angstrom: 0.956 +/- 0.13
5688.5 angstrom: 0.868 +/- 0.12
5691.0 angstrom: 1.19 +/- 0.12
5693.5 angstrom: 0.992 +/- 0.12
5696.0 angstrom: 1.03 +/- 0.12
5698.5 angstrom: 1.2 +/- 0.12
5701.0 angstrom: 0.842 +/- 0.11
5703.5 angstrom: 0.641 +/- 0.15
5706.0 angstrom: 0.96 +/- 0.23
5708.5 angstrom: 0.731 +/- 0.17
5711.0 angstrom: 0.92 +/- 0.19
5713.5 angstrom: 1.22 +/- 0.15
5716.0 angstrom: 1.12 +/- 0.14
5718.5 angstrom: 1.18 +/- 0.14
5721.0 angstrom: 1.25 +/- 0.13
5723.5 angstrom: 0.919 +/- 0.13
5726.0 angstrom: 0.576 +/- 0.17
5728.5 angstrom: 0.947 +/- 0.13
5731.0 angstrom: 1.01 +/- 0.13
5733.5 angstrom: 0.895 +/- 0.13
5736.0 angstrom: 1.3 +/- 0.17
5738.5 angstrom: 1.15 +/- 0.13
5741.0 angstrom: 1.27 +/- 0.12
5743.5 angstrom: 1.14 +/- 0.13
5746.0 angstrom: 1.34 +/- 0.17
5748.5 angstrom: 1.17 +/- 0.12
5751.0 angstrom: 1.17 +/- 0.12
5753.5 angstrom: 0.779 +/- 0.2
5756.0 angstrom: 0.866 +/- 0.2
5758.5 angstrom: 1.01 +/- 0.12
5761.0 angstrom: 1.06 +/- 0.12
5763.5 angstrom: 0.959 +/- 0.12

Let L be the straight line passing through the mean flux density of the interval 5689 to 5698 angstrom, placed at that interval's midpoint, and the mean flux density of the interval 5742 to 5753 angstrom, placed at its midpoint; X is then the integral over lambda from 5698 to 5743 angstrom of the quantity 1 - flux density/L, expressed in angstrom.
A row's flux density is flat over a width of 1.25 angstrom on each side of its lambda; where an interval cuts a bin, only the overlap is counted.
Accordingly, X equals 4.66 angstrom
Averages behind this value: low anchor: 1.06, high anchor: 1.18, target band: 1.01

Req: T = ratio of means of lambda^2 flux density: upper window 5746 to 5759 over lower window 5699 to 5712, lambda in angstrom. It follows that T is 1.25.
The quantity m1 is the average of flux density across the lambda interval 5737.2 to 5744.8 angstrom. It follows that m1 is 1.19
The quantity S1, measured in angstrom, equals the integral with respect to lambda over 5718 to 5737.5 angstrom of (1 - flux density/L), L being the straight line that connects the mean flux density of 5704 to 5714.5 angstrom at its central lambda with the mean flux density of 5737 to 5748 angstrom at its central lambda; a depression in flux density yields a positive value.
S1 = 1.5 angstrom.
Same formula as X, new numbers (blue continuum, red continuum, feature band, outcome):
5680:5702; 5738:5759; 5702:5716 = 1.7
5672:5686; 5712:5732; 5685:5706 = -0.4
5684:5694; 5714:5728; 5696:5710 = 1.7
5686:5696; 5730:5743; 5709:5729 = 1.4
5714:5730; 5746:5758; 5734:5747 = -2.5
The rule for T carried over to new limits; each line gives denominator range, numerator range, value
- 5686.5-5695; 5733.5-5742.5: 1.20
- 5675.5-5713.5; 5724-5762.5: 1.13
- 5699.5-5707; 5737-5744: 1.47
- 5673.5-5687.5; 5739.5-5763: 1.25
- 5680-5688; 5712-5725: 1.16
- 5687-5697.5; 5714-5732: 1.00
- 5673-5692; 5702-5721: 1.07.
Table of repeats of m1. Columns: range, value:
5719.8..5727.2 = 0.915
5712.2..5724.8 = 1.13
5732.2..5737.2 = 1.09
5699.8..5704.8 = 0.743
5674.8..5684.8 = 0.863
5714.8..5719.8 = 1.15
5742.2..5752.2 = 1.21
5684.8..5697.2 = 1.01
